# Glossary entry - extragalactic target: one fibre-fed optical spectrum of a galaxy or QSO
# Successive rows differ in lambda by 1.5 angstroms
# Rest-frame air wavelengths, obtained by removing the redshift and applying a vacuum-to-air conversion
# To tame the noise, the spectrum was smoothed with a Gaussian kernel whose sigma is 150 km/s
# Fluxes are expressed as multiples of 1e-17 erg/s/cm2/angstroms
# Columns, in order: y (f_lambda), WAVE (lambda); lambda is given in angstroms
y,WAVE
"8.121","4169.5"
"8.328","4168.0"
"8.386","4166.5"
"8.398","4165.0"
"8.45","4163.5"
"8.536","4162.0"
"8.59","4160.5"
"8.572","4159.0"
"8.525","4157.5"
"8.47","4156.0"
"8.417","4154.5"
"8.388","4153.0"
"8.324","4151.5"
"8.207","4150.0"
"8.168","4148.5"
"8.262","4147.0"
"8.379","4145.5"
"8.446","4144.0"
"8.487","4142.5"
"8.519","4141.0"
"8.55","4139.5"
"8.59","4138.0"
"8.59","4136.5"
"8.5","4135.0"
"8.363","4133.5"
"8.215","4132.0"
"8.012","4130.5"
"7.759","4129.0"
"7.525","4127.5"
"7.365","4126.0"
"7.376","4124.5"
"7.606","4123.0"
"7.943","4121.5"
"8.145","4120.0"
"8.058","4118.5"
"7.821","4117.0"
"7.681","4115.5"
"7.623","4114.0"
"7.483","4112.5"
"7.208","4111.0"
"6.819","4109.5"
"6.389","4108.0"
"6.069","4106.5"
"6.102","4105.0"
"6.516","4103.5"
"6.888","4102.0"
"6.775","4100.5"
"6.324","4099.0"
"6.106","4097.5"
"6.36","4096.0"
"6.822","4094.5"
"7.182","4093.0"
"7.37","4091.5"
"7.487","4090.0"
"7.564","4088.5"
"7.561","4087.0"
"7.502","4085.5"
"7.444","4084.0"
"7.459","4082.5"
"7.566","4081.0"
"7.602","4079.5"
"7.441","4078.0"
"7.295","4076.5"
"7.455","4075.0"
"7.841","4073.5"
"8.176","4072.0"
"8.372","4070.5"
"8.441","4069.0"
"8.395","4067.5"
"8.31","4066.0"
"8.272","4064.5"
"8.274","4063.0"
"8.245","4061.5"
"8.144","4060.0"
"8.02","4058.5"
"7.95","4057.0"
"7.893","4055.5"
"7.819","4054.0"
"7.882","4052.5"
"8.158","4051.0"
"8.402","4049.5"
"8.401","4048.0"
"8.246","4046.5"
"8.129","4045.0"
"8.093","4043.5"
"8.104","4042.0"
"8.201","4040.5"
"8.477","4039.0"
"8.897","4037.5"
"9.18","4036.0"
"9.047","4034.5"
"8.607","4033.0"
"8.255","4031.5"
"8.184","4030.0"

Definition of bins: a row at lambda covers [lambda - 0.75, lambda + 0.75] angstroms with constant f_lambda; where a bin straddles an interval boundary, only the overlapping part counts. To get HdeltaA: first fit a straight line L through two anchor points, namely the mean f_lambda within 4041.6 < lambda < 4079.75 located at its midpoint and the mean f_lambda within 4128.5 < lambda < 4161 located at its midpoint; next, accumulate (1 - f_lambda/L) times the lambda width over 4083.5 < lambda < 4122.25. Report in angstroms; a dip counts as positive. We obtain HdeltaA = 5.2 angstroms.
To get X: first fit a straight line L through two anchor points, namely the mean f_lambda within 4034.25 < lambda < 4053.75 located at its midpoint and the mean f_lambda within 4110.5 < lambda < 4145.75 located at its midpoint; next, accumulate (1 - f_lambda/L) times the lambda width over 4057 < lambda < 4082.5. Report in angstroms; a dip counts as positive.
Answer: 0.9 angstroms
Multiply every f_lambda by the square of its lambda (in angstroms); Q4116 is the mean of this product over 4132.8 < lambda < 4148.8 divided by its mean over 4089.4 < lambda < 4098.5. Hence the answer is 1.26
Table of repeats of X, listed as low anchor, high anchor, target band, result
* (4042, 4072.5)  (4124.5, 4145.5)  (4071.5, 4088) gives 1.2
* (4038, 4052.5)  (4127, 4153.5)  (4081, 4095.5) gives 1.6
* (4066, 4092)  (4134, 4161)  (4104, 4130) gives 2.5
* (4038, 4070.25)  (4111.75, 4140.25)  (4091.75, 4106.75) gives 2.8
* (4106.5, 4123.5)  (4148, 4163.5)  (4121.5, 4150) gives -0.7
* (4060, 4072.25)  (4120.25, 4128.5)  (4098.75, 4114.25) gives 2.2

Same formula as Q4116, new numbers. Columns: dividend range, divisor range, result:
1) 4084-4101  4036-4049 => 0.86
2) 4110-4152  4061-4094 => 1.06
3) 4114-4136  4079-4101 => 1.12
